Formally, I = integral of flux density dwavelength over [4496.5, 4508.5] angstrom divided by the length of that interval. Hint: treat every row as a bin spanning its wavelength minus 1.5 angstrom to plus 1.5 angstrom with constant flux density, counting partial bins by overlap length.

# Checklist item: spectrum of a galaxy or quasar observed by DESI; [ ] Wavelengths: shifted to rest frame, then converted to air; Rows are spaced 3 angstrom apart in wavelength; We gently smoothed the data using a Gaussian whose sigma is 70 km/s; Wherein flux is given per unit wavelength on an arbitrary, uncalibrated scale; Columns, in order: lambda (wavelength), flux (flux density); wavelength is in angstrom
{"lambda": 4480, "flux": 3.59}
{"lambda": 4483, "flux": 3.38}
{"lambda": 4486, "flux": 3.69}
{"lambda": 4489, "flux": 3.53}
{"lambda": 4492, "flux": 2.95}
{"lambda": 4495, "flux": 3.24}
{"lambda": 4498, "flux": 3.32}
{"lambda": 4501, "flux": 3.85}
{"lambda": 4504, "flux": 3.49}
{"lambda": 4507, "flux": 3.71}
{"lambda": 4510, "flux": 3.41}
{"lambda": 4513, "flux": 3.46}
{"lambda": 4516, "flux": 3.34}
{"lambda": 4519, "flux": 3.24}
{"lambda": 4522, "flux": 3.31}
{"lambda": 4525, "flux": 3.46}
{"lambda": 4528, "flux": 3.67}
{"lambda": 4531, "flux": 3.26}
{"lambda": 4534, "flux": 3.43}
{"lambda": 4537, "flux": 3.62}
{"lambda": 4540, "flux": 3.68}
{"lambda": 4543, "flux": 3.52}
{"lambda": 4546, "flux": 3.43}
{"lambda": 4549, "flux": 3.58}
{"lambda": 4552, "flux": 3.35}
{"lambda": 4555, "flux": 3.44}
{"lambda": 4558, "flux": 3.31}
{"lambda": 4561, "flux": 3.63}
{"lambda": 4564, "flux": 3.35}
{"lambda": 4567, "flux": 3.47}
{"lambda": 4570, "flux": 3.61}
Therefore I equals 3.59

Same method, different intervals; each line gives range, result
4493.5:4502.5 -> 3.47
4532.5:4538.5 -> 3.52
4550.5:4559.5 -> 3.37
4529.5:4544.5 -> 3.5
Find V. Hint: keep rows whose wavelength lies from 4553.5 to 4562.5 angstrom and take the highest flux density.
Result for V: 3.63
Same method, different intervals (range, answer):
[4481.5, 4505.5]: 3.85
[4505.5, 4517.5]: 3.71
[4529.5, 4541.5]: 3.68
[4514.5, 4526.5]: 3.46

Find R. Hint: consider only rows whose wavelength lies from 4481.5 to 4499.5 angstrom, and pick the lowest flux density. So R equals 2.95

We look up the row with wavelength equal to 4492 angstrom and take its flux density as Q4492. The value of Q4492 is 2.95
